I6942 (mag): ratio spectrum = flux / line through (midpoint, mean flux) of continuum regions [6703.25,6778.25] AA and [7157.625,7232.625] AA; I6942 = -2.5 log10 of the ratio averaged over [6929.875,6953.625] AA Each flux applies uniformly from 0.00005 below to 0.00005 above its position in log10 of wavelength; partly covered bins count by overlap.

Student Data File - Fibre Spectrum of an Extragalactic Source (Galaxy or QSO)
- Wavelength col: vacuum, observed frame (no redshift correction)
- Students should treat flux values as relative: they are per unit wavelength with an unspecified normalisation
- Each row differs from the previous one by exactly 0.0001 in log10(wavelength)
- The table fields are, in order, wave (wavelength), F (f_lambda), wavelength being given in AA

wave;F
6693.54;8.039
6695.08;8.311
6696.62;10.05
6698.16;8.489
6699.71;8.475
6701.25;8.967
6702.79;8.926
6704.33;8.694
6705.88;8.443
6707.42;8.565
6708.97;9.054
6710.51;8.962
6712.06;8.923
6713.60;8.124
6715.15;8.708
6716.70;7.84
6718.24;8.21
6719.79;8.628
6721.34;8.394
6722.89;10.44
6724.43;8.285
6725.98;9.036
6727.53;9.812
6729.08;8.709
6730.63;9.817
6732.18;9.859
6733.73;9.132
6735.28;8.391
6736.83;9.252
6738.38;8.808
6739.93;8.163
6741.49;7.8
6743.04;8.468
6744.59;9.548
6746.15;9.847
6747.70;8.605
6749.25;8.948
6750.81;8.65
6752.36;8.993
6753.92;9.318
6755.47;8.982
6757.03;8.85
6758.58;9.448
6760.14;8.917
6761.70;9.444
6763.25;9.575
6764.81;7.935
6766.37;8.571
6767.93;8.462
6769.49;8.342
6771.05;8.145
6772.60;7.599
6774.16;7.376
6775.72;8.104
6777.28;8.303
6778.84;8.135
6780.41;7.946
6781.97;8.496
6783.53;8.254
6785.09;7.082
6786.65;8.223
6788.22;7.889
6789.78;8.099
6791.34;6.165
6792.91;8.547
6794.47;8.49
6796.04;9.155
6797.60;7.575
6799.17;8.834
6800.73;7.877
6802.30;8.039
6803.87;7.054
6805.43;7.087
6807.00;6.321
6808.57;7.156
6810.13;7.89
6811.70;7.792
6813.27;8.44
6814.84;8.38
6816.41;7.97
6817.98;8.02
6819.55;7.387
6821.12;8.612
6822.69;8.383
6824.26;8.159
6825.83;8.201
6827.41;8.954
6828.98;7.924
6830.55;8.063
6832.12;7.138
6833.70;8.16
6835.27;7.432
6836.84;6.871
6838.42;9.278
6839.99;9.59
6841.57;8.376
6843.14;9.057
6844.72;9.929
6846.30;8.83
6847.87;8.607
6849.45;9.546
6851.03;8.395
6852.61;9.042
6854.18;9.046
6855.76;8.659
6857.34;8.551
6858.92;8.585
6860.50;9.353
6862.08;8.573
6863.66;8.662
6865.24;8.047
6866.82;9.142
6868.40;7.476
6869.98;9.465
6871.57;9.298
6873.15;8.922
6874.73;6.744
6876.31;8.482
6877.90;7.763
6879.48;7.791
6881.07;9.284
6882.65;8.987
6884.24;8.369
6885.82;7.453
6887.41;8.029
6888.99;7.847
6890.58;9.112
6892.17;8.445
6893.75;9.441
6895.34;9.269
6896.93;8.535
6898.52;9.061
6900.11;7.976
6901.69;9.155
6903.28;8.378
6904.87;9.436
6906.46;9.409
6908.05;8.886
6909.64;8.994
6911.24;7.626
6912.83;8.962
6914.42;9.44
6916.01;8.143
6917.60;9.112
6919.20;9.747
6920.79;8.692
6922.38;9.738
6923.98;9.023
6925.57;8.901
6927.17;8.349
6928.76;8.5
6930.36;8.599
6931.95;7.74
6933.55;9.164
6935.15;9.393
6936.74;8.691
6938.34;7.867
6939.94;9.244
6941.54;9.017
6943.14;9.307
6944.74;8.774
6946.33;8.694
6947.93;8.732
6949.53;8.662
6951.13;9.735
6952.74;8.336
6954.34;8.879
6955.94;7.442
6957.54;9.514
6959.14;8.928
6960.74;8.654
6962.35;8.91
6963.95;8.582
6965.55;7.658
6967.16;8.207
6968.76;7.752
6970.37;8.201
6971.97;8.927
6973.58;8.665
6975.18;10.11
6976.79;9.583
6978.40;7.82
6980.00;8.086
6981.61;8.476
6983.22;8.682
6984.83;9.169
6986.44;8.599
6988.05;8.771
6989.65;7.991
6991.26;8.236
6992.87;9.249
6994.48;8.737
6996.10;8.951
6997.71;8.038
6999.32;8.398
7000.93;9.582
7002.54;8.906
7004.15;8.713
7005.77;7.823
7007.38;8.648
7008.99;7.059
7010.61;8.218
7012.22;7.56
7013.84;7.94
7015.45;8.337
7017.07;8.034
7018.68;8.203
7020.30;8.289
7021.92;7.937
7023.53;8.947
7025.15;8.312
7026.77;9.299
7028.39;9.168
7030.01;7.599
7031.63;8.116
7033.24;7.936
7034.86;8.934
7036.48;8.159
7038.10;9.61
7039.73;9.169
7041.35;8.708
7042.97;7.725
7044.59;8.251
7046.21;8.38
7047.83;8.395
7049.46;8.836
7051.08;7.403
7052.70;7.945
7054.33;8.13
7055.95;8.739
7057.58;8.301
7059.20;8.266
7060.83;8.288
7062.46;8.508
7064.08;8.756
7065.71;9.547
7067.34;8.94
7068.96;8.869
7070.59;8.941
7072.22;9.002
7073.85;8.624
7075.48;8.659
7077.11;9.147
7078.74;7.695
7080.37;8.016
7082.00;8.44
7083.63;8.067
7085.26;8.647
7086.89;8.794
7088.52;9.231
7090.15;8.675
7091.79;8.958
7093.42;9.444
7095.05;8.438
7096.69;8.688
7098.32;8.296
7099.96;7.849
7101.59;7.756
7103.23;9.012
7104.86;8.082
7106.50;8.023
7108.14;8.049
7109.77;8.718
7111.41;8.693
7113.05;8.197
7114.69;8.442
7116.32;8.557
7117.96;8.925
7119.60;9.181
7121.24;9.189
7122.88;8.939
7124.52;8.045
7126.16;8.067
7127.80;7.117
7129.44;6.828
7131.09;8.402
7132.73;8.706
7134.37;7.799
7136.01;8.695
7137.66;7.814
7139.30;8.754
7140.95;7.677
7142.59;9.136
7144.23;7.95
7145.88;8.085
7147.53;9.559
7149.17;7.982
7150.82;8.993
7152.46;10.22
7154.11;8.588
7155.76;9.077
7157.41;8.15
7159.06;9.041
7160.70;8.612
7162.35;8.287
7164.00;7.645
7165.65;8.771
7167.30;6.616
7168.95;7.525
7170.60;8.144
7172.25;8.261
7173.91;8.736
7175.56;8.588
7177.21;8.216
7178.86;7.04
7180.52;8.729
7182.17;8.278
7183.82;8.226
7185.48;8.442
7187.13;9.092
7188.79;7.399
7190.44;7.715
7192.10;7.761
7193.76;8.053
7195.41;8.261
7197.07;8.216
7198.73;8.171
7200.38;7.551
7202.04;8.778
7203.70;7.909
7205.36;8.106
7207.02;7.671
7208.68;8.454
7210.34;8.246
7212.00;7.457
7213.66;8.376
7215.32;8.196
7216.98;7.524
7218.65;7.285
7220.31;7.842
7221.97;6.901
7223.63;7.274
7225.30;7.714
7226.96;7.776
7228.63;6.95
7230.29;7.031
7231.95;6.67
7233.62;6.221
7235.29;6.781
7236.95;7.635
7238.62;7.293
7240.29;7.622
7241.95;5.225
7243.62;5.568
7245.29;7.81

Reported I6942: -0.05 mag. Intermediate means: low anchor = 8.76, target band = 8.8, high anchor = 7.95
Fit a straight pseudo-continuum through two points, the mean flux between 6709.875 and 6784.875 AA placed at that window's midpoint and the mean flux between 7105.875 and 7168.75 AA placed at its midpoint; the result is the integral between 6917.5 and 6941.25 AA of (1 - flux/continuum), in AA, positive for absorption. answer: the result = -0.8 AA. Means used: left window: 8.71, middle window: 8.84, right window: 8.4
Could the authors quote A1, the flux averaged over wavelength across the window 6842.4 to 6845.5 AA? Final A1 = 9.49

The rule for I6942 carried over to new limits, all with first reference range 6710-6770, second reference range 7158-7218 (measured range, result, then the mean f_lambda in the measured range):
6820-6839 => 0.084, 8.07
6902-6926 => -0.048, 8.97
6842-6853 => -0.042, 9.03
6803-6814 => 0.184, 7.39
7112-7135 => -0.013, 8.32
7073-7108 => -0.028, 8.49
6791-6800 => 0.072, 8.22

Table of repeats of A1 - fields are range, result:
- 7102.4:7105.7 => 8.54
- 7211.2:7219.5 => 7.77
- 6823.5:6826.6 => 8.18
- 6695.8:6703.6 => 8.98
